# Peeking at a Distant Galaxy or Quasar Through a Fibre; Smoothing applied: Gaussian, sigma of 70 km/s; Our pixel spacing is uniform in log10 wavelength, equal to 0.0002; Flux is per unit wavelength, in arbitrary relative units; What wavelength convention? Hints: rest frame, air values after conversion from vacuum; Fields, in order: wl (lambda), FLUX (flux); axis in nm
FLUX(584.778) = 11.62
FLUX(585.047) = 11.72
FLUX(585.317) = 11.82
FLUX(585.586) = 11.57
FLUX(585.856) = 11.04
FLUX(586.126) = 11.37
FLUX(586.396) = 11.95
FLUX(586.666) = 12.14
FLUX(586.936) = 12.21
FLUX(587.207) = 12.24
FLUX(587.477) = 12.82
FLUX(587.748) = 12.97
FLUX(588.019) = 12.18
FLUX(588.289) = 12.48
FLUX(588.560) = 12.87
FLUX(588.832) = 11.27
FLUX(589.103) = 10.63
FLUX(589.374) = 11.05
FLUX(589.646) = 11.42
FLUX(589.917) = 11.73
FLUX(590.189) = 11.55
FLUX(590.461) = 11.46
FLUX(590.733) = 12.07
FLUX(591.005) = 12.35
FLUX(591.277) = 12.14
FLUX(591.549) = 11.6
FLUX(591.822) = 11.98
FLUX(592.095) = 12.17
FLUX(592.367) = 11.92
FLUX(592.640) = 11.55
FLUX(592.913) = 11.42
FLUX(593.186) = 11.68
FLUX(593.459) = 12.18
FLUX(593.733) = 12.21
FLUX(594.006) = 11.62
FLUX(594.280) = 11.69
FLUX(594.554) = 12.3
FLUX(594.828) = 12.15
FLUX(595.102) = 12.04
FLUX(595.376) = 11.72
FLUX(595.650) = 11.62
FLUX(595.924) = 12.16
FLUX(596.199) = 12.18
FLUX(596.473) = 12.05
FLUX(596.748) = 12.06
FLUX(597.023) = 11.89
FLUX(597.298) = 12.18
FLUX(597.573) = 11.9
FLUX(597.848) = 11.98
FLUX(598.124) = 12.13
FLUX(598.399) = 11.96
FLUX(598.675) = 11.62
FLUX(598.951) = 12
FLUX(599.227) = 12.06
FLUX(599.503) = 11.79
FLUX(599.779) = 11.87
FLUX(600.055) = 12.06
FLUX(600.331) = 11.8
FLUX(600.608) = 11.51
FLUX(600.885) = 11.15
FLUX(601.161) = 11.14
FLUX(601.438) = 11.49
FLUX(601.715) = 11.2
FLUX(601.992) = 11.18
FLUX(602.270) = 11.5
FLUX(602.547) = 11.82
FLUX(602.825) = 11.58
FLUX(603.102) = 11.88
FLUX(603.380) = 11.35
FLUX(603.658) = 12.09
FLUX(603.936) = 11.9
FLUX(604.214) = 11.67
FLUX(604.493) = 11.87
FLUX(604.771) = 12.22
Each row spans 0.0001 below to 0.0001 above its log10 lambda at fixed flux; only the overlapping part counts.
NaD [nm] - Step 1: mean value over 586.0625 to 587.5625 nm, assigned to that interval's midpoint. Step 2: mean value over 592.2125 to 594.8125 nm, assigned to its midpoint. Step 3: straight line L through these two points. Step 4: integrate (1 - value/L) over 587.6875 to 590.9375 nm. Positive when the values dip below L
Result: 0.07 nm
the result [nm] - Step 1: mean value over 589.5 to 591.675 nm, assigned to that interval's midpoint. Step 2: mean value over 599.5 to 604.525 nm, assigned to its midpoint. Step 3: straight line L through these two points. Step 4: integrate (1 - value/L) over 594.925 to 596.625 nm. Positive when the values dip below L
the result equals -0.04 nm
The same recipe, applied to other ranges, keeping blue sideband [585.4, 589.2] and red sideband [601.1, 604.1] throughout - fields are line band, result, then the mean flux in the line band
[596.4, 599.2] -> -0.066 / 12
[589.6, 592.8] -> 0.013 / 11.8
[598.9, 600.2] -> -0.033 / 12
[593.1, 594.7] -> -0.020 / 12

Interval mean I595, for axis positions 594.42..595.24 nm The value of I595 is 12.2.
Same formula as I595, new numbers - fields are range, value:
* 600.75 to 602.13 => 11.2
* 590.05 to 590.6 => 11.5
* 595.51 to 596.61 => 12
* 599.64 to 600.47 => 11.9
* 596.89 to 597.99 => 12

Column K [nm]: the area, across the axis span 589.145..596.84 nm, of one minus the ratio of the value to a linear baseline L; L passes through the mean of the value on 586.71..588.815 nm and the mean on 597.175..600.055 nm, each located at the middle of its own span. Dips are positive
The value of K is 0.23 nm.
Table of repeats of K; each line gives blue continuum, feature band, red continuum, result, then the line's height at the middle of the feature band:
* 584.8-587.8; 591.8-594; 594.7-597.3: 0.021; 12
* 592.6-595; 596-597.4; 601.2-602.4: -0.048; 11.7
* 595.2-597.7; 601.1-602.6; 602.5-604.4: 0.054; 11.8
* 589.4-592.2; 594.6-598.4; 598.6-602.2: -0.105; 11.7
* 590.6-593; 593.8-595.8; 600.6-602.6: -0.025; 11.7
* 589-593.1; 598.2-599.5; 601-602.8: -0.049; 11.5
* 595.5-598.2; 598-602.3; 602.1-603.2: 0.060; 11.8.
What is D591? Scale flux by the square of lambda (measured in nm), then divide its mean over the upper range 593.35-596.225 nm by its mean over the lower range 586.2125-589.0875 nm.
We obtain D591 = 1.0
